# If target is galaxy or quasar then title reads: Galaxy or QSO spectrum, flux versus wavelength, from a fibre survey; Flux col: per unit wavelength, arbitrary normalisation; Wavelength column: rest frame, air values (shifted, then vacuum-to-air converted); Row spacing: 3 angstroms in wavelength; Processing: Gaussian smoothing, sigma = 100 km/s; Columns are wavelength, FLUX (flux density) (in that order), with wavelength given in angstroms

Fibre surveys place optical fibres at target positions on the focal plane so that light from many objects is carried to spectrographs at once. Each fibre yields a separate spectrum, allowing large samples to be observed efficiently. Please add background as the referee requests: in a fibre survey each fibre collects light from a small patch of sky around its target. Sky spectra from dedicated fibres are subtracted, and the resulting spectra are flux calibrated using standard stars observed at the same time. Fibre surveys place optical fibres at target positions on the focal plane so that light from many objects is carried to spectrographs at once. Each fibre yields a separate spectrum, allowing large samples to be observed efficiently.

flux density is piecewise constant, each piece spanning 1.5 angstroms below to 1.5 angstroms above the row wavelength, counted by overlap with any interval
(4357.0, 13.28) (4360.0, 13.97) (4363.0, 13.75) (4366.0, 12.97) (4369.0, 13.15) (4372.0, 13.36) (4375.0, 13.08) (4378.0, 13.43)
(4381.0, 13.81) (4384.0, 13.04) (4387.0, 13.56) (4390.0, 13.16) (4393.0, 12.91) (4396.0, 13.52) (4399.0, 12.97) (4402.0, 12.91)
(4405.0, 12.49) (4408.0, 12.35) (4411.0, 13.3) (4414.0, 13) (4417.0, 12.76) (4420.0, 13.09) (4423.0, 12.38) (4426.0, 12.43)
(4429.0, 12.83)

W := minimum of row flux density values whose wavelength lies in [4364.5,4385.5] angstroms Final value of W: 12.97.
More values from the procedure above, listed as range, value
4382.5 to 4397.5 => 12.91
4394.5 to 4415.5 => 12.35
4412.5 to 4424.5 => 12.38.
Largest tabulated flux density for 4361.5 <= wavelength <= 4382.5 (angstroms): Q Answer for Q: 13.81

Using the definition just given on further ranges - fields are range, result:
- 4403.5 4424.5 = 13.3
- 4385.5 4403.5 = 13.56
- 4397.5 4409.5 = 12.97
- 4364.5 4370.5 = 13.15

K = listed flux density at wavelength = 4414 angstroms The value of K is 13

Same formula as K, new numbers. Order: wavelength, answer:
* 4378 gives 13.43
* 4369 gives 13.15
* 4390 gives 13.16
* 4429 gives 12.83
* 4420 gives 13.09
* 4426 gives 12.43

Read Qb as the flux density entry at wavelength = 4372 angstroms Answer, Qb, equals 13.36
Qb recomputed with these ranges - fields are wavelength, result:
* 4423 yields 12.38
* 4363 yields 13.75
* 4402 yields 12.91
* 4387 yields 13.56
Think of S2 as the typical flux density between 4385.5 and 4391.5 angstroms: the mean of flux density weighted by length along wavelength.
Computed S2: 13.4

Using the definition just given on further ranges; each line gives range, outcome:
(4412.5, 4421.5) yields 12.9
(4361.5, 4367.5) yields 13.4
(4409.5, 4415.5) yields 13.2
